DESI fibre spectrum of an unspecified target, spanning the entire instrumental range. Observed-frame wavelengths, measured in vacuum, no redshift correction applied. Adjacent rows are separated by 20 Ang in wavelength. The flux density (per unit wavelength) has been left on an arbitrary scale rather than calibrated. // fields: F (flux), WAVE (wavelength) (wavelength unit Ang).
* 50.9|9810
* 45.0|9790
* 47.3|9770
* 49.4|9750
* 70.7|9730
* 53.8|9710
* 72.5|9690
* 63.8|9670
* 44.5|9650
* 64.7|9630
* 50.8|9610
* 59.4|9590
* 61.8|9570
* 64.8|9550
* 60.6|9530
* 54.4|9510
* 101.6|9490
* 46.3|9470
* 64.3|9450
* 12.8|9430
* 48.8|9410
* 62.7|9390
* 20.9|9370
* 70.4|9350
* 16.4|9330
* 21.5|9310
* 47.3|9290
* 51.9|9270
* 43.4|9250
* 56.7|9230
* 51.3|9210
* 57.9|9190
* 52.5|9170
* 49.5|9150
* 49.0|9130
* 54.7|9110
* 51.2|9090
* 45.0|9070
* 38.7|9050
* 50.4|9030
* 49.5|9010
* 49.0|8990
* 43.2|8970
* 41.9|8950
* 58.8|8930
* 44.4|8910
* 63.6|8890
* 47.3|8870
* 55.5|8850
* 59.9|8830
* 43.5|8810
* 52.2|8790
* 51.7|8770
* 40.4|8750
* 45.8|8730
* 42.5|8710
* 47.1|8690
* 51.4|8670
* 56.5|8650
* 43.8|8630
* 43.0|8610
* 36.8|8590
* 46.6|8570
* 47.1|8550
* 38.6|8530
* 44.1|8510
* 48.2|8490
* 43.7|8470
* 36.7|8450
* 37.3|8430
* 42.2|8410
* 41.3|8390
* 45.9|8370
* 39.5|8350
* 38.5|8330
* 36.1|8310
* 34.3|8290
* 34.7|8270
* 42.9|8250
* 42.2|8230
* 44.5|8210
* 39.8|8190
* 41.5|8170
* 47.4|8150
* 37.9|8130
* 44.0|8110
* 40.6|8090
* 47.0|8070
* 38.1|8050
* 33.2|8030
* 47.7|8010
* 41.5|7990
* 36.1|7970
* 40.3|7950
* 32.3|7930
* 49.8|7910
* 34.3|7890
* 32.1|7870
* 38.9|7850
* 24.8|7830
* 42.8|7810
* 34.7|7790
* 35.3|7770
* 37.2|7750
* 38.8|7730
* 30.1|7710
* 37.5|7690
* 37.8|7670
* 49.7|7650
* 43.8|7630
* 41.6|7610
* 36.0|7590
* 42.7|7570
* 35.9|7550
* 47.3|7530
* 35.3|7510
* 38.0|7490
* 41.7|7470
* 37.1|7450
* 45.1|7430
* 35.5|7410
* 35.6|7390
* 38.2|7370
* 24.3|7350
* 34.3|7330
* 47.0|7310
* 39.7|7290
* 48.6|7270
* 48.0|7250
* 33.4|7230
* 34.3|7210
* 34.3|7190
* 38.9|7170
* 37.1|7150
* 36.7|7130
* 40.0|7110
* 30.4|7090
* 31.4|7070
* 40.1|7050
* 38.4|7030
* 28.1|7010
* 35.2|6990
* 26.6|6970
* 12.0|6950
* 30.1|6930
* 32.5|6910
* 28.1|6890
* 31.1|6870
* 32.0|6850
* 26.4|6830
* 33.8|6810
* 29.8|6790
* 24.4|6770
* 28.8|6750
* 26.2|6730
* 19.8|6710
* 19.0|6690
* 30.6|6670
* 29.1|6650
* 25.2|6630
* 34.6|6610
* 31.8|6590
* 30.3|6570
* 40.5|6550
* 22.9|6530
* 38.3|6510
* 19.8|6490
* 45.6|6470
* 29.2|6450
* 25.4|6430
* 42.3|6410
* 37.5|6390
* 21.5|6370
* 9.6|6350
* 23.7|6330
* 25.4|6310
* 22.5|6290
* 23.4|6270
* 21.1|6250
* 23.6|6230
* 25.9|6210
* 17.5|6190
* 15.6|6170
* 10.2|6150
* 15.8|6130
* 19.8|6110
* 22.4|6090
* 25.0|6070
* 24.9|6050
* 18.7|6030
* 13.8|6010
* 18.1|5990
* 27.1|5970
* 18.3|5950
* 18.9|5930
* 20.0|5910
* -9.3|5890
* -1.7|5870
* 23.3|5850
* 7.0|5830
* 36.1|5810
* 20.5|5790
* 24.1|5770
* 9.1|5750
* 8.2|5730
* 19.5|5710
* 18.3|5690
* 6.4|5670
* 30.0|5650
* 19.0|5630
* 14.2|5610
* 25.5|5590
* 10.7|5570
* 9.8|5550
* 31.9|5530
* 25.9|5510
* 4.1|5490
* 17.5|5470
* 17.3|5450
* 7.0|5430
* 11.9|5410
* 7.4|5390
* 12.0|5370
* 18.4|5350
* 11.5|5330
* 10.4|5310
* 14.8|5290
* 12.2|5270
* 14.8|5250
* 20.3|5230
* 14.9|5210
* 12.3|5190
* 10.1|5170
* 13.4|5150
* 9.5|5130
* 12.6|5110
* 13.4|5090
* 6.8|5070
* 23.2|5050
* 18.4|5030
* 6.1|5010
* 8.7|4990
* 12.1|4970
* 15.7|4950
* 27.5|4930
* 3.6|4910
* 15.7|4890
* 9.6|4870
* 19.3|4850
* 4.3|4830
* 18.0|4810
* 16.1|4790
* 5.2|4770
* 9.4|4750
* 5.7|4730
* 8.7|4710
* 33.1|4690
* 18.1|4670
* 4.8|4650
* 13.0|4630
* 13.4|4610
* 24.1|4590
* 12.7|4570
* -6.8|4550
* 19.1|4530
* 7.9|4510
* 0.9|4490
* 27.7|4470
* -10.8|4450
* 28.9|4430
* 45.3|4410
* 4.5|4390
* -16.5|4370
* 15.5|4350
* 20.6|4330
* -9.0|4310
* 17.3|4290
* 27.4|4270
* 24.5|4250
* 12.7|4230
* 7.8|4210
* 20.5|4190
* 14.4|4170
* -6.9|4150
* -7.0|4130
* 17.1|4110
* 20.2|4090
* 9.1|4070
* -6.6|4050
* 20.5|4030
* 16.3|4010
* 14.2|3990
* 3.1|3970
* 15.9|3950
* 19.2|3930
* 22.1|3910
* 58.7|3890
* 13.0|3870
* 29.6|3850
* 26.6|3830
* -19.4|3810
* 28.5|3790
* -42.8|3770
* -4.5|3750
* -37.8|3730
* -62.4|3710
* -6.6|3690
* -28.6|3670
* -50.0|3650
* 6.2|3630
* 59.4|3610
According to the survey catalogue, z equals 0.601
